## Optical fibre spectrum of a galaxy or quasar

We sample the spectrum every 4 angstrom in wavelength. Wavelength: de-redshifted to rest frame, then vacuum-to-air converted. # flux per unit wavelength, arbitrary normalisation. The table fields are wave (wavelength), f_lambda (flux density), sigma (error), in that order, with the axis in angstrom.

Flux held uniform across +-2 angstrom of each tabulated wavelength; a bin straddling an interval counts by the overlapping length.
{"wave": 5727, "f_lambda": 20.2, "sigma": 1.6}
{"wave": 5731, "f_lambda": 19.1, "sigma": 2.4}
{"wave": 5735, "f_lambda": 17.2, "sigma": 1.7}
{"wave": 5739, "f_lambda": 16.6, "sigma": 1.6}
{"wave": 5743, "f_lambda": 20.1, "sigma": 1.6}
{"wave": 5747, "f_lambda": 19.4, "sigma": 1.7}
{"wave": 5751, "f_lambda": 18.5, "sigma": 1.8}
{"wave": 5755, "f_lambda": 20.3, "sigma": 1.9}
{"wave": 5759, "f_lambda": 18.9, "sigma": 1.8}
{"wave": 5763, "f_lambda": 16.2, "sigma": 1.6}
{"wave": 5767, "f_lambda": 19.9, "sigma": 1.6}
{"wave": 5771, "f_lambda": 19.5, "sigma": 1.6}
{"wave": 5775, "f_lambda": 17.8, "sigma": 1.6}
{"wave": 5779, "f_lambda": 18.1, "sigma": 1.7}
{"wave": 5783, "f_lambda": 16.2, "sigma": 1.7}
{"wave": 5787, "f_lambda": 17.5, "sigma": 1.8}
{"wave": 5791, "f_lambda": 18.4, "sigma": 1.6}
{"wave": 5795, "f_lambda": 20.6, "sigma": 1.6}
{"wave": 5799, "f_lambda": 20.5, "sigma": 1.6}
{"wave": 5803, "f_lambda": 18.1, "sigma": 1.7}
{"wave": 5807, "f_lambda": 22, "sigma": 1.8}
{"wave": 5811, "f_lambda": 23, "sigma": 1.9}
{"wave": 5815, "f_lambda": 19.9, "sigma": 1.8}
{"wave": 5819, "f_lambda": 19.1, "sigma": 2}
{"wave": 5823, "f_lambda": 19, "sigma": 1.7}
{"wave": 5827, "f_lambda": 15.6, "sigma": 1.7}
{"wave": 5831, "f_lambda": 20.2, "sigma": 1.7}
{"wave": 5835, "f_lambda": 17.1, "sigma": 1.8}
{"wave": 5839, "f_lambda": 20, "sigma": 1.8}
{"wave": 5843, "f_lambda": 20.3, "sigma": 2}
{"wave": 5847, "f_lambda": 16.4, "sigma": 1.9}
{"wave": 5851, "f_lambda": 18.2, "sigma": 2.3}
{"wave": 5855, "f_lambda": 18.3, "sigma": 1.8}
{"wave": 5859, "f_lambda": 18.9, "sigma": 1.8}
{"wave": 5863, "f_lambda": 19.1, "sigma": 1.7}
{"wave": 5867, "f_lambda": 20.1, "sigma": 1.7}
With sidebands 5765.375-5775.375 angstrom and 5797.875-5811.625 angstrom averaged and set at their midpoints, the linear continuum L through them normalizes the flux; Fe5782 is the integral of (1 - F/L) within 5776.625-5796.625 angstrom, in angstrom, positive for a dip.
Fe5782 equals 1.8 angstrom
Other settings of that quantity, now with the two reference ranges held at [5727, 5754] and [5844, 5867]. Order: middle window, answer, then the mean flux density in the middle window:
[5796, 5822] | -2.6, 20.4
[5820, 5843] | -0.1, 18.6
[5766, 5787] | 0.5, 18.1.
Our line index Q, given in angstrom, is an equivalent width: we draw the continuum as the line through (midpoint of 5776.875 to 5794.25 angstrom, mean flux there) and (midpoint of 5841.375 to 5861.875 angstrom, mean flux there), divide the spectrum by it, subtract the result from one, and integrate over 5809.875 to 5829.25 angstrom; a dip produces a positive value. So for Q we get -1.14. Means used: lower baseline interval 17.8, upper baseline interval 18.4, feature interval 19.2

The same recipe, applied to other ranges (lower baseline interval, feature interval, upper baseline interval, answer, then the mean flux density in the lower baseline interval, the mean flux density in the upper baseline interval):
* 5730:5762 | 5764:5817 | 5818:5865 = -2.0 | 18.7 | 18.5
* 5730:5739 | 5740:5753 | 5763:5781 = -0.8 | 17.7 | 18.5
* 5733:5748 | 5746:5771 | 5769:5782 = -0.9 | 18.3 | 18.3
